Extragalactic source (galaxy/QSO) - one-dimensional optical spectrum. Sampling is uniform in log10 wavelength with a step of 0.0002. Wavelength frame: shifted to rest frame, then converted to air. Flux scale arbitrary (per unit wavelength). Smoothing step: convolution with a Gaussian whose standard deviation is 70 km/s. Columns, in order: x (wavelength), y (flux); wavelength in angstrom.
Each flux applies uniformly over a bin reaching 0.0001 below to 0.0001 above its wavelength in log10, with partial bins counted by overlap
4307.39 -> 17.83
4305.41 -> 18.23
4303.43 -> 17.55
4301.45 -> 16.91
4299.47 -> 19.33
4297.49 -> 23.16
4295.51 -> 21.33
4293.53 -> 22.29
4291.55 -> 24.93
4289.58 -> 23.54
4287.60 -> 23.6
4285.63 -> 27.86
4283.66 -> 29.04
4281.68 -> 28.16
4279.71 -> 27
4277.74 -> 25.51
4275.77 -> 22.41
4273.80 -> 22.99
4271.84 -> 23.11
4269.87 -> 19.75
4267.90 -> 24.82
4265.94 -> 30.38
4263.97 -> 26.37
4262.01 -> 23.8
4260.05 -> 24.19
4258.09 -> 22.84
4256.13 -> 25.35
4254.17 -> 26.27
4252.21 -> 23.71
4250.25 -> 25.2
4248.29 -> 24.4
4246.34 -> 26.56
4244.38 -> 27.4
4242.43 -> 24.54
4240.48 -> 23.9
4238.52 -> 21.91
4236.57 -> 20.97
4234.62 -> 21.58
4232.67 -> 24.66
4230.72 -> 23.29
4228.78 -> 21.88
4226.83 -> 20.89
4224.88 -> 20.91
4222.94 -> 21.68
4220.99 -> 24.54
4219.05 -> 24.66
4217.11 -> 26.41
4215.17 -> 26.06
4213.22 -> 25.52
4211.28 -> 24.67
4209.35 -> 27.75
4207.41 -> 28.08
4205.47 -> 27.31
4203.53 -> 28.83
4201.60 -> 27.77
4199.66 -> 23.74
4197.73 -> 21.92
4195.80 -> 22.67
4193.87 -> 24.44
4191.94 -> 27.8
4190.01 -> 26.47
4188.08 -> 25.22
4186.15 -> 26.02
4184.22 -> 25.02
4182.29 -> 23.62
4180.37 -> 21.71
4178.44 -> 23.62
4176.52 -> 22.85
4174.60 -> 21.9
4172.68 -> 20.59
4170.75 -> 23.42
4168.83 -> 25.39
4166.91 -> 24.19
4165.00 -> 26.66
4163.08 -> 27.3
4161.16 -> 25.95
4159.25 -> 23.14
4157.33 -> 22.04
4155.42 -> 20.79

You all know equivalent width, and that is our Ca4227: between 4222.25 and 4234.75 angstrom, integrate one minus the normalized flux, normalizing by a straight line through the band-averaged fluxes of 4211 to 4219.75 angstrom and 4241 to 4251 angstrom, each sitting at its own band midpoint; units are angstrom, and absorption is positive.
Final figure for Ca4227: 1.7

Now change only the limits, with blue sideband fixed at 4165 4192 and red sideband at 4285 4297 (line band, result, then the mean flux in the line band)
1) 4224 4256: 0.31 angstrom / 23.7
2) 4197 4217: -1.84 angstrom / 26.2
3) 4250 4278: -0.64 angstrom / 24.4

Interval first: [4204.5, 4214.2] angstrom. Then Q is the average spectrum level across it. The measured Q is 26.6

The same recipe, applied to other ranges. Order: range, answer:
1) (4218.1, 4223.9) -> 23.6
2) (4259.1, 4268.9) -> 25.9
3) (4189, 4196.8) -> 25.3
